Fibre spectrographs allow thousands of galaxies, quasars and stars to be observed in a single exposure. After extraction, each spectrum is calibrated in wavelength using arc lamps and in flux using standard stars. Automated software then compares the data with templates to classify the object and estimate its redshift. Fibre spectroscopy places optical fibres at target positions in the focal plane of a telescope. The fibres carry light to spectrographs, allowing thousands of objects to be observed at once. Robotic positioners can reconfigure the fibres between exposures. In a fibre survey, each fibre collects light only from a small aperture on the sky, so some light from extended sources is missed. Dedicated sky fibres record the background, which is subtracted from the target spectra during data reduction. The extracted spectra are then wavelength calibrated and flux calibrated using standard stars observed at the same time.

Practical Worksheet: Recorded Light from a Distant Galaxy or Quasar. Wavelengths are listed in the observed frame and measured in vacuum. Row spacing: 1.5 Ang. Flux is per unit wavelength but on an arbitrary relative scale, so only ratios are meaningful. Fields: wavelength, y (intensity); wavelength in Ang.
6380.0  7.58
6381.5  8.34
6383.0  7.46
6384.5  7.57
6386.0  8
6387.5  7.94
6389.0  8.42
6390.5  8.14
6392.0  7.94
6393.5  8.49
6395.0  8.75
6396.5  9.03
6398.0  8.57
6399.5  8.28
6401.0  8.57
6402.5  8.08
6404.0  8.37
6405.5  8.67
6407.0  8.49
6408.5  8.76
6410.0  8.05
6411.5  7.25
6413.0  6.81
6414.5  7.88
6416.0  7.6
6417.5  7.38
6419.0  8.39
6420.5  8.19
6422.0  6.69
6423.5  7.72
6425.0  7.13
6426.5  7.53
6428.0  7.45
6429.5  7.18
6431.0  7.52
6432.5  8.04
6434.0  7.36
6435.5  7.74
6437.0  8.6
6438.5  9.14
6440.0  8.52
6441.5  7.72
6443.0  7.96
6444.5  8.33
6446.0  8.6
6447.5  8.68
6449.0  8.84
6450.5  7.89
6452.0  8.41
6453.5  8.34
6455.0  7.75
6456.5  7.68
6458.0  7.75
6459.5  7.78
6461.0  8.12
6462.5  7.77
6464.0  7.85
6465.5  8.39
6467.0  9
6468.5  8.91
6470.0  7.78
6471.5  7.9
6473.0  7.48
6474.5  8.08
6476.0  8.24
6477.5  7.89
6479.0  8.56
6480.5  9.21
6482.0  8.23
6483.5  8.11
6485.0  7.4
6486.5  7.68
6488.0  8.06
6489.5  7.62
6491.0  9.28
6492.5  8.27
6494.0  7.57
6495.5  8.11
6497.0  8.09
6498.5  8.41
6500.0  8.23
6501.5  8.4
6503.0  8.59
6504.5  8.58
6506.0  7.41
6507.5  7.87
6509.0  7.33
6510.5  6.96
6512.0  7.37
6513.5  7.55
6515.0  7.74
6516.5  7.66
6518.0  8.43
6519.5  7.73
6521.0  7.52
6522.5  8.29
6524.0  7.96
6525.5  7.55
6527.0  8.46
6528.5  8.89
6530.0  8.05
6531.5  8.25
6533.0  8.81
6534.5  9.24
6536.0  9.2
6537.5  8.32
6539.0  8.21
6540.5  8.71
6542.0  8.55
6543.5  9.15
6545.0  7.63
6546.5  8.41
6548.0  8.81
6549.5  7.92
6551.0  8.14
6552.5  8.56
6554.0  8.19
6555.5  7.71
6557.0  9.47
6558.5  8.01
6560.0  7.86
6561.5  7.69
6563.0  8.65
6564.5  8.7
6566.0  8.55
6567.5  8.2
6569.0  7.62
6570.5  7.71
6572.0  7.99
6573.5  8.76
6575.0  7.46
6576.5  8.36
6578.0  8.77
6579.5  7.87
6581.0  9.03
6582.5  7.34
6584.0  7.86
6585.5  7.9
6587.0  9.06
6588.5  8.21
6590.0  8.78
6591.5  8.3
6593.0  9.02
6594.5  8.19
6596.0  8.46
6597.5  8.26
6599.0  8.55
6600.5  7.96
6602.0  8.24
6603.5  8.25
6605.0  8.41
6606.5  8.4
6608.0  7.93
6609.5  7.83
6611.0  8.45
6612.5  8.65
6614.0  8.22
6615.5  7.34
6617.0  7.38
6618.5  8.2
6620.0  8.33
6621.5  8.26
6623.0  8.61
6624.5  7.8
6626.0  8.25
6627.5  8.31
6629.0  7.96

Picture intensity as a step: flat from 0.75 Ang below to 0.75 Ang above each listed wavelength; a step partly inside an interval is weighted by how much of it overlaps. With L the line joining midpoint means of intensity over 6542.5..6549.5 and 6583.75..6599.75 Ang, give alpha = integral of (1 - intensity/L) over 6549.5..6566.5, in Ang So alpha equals 0.3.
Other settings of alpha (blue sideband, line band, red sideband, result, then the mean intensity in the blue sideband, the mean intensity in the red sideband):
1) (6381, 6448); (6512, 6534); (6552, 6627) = 0.3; 8.03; 8.23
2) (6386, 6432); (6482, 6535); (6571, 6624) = 0.5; 7.98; 8.24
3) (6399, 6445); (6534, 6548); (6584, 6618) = -0.8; 7.91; 8.25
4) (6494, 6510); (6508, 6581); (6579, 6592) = -0.3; 8.06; 8.27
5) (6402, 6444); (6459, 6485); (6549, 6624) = -0.6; 7.87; 8.23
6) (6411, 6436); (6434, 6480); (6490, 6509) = -2.2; 7.52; 8.19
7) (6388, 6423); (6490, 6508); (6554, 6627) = -0.1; 8.12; 8.23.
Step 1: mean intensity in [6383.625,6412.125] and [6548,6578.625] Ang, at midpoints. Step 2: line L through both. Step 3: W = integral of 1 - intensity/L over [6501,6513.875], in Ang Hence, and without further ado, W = 0.7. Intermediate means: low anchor 8.28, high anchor 8.23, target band 7.78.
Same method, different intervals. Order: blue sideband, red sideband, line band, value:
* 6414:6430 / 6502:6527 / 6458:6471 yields -0.84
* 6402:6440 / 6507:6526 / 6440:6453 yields -0.85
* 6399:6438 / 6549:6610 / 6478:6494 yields -0.38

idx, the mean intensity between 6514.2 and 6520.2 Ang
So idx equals 7.89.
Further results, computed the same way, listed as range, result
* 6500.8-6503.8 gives 8.5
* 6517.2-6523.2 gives 7.99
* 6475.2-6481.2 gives 8.47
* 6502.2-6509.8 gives 7.95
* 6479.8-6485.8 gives 8.22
